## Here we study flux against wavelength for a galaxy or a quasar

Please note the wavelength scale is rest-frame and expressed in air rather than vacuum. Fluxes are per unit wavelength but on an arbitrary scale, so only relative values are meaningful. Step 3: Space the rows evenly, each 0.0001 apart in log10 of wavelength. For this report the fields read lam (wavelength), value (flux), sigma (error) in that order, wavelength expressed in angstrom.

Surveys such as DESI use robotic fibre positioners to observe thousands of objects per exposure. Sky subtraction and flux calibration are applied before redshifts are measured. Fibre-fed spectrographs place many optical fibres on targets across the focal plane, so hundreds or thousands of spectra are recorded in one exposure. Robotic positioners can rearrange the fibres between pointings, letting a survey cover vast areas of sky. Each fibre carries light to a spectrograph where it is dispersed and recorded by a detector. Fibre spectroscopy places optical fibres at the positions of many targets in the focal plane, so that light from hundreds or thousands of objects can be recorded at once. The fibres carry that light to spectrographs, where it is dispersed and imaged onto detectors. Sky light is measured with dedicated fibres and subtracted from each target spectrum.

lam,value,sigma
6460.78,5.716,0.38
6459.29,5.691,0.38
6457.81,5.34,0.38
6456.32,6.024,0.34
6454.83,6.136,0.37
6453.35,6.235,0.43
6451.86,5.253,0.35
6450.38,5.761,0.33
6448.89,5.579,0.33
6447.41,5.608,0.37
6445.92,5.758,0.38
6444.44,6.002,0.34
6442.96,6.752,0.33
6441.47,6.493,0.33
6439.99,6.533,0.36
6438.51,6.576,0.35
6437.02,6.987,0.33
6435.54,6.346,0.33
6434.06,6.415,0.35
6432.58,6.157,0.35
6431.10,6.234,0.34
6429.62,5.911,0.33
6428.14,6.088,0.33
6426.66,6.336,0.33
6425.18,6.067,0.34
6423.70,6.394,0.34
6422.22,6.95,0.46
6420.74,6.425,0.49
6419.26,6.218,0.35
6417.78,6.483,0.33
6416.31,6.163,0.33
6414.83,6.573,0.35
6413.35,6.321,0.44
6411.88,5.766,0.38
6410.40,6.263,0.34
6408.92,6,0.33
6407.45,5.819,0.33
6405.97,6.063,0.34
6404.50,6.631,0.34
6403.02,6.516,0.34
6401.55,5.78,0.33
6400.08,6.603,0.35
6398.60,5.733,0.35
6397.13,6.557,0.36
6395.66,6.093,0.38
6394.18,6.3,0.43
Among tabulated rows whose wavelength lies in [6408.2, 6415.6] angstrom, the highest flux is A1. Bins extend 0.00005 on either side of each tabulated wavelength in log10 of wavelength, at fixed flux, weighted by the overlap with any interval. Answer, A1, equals 6.573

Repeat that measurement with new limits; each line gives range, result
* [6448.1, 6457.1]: 6.235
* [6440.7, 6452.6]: 6.752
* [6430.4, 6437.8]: 6.987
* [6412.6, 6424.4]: 6.95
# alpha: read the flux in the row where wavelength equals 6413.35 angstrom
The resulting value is 6.321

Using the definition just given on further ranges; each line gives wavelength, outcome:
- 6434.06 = 6.415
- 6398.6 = 5.733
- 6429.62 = 5.911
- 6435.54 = 6.346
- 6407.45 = 5.819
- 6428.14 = 6.088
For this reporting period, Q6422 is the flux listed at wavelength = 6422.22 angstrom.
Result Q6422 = 6.95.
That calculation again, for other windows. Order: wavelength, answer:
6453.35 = 6.235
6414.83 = 6.573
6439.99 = 6.533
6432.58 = 6.157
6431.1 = 6.234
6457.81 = 5.34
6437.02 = 6.987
